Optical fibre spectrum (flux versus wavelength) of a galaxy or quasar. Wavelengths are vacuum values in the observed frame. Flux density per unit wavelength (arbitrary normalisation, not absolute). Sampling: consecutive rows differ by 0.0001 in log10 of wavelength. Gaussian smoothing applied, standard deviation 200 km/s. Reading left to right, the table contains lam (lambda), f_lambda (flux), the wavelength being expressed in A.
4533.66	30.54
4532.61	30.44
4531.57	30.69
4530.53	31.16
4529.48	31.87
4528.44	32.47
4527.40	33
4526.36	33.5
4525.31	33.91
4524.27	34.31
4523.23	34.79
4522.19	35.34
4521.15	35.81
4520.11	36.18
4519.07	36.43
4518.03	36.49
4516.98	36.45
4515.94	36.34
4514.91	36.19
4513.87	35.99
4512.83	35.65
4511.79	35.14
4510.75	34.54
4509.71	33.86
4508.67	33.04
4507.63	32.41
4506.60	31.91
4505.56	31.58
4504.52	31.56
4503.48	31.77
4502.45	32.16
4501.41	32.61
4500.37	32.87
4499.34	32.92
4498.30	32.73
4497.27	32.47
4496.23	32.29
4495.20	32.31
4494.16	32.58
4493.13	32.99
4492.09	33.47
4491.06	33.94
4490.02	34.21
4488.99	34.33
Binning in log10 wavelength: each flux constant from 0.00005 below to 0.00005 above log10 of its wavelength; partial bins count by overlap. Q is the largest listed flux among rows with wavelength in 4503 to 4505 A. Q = 31.77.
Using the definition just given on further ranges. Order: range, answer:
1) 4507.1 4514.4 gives 35.99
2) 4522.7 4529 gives 34.79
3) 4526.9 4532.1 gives 33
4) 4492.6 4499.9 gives 32.99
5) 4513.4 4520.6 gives 36.49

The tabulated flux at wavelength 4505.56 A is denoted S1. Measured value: 31.58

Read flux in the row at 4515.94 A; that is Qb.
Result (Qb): 36.34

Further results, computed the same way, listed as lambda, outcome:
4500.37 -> 32.87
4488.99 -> 34.33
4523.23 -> 34.79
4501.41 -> 32.61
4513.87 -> 35.99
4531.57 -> 30.69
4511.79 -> 35.14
